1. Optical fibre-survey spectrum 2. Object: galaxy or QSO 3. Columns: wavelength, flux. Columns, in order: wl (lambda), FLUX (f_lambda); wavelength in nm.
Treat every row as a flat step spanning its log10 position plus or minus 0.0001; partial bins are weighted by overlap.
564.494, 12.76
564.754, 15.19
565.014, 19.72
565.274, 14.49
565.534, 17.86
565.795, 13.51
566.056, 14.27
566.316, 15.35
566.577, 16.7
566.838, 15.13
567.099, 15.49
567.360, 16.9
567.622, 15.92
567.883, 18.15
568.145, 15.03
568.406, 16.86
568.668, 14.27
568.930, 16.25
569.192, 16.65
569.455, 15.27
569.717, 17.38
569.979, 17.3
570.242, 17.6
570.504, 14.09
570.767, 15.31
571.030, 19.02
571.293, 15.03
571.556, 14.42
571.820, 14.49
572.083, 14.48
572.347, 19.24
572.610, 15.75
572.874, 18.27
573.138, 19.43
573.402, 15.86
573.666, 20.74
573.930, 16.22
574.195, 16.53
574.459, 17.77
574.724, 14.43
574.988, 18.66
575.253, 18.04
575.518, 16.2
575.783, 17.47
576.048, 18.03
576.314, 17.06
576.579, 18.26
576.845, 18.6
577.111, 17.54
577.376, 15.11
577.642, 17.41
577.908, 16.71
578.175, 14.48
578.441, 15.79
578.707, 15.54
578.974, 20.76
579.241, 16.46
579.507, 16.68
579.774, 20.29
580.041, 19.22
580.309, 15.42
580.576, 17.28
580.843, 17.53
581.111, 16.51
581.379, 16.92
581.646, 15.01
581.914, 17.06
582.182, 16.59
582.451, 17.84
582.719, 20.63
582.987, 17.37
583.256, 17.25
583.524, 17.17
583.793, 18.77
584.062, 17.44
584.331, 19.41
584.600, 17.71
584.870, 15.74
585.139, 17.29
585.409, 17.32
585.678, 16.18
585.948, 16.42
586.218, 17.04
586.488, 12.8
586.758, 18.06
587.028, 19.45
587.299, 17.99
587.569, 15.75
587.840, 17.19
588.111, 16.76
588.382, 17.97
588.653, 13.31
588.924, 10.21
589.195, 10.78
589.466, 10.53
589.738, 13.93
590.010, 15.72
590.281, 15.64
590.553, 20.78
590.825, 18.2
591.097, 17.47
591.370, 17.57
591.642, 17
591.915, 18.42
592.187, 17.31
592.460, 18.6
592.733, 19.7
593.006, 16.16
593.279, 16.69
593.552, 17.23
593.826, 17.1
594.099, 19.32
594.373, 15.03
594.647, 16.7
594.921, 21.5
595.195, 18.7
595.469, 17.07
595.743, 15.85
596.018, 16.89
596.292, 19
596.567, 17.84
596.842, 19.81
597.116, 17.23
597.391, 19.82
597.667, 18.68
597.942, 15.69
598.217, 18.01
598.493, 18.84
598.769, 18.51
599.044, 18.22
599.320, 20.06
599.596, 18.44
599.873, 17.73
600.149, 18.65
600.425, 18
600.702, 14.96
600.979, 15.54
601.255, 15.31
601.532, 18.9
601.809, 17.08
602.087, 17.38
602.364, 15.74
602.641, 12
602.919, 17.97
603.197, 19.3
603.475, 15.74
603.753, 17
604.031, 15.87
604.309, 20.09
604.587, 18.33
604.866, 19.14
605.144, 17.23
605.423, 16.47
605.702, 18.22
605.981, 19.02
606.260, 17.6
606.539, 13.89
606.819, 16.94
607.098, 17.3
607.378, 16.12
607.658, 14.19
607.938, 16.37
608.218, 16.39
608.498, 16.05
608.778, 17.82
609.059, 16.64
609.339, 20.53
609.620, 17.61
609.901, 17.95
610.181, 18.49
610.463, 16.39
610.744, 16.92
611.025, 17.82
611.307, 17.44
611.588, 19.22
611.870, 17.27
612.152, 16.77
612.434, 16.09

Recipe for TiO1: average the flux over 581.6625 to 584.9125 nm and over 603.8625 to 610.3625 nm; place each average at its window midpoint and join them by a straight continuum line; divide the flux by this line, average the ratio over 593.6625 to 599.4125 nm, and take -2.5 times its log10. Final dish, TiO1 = -0.04 mag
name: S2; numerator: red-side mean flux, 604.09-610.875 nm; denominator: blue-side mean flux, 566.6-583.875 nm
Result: 1.02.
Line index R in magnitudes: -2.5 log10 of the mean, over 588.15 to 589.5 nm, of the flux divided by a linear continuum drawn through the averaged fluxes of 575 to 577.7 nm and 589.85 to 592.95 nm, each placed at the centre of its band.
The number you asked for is 0.33 mag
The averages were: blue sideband 17.4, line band 13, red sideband 17.8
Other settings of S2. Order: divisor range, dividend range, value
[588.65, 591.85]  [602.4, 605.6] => 1.13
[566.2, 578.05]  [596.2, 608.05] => 1.04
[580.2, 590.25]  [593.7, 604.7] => 1.07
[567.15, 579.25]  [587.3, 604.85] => 1.02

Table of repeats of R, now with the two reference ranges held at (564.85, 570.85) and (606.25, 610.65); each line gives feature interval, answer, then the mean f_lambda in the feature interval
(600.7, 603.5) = 0.02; 16.4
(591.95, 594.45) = -0.06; 17.6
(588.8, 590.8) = 0.16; 14.2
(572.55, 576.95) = -0.08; 17.5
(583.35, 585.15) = -0.08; 17.7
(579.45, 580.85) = -0.10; 17.8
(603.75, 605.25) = -0.08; 18.1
